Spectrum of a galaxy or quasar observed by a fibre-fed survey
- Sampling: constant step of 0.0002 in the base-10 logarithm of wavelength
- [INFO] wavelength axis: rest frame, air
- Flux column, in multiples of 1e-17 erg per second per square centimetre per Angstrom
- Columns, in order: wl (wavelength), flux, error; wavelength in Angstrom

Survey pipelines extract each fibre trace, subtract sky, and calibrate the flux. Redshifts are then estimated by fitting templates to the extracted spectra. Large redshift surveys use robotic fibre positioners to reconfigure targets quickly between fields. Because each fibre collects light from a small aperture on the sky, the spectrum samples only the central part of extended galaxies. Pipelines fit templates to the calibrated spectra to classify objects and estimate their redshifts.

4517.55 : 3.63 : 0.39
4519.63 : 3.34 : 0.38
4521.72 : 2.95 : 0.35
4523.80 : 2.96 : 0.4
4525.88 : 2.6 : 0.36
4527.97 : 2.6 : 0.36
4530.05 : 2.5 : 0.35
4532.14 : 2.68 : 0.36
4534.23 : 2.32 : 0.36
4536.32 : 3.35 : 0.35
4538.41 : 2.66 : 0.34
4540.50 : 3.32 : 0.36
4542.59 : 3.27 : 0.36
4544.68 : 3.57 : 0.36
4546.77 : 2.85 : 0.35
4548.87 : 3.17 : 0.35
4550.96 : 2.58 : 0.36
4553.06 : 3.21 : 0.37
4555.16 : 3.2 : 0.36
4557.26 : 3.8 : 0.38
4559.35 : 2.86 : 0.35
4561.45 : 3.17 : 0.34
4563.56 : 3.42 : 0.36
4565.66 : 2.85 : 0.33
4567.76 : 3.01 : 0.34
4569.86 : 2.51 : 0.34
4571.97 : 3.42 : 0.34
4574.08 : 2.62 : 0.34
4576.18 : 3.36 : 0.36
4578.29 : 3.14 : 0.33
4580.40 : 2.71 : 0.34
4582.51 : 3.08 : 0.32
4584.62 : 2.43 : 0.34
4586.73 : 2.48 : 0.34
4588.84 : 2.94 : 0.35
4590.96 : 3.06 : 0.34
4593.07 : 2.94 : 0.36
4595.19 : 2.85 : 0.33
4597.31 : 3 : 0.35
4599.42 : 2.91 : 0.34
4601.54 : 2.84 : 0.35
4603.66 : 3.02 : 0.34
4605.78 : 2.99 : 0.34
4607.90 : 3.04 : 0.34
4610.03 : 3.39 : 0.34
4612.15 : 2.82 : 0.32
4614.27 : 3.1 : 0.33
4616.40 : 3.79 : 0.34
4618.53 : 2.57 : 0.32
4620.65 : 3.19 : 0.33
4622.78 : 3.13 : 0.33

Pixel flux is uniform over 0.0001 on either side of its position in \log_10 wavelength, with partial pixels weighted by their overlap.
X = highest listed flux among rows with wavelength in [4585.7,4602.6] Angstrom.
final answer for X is 3.06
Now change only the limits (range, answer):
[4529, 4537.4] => 3.35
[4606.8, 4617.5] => 3.79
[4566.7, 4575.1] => 3.42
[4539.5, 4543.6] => 3.32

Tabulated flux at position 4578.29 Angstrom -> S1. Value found 3.14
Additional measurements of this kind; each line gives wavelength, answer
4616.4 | 3.79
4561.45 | 3.17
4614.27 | 3.1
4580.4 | 2.71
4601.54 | 2.84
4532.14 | 2.68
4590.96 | 3.06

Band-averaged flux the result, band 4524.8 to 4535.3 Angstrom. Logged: 2.54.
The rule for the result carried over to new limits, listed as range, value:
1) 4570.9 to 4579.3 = 3.13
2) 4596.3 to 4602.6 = 2.92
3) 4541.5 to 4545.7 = 3.42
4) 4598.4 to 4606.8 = 2.94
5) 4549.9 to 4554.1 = 2.9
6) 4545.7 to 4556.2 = 3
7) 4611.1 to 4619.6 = 3.07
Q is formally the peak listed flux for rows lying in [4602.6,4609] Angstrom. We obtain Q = 3.04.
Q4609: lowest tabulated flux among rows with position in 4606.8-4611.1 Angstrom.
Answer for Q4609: 3.04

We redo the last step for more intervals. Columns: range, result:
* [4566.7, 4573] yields 2.51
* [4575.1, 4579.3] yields 3.14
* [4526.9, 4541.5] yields 2.32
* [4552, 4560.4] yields 2.86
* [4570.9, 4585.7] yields 2.43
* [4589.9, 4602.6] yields 2.84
